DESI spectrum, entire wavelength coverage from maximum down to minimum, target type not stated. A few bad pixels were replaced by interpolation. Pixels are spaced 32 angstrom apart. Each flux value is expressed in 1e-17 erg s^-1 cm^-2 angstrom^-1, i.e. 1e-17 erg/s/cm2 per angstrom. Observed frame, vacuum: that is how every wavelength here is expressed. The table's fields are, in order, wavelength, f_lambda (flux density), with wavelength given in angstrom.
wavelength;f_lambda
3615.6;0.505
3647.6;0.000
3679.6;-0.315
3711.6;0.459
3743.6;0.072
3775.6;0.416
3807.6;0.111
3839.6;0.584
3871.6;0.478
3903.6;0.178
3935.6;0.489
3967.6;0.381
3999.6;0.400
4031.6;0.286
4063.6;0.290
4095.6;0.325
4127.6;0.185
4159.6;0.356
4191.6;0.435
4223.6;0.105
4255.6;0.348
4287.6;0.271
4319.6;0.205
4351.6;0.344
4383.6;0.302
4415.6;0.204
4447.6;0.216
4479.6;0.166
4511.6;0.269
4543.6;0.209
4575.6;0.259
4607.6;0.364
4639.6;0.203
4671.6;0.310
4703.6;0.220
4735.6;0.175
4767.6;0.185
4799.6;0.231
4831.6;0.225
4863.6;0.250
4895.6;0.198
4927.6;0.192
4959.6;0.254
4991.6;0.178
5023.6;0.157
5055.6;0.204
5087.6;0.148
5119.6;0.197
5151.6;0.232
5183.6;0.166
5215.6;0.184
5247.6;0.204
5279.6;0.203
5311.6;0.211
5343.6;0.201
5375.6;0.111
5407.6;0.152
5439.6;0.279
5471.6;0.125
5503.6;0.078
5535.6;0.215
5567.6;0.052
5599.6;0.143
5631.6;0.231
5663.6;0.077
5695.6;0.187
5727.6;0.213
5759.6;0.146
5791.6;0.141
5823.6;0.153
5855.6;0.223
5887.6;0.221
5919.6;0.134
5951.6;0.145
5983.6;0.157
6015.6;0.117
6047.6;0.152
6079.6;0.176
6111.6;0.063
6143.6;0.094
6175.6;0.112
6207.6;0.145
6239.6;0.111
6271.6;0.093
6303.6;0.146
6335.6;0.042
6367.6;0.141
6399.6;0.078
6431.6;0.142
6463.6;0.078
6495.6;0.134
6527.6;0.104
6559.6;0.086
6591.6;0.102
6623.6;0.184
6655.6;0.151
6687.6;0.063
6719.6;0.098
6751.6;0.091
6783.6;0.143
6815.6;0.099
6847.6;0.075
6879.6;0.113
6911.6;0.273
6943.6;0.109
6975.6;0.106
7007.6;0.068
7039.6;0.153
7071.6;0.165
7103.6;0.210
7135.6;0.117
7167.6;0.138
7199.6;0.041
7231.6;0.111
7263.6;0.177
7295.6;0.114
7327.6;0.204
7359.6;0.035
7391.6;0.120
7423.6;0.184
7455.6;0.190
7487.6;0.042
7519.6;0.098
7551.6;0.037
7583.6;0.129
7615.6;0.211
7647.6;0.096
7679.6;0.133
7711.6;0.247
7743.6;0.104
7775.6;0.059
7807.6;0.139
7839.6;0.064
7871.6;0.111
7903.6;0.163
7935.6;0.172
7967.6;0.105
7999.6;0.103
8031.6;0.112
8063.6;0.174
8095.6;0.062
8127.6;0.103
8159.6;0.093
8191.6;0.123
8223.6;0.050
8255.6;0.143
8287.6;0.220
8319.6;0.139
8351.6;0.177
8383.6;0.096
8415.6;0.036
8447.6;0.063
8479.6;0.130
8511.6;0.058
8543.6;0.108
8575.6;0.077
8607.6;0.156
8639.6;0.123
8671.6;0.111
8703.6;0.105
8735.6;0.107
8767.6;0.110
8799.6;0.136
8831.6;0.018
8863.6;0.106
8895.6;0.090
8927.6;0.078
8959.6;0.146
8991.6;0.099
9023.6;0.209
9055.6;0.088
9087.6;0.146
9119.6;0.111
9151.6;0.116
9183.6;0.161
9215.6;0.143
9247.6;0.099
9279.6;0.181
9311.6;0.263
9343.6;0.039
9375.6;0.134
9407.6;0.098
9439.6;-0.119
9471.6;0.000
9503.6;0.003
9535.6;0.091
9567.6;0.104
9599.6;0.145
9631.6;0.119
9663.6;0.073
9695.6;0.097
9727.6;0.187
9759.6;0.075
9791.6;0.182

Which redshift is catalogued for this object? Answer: 0.856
